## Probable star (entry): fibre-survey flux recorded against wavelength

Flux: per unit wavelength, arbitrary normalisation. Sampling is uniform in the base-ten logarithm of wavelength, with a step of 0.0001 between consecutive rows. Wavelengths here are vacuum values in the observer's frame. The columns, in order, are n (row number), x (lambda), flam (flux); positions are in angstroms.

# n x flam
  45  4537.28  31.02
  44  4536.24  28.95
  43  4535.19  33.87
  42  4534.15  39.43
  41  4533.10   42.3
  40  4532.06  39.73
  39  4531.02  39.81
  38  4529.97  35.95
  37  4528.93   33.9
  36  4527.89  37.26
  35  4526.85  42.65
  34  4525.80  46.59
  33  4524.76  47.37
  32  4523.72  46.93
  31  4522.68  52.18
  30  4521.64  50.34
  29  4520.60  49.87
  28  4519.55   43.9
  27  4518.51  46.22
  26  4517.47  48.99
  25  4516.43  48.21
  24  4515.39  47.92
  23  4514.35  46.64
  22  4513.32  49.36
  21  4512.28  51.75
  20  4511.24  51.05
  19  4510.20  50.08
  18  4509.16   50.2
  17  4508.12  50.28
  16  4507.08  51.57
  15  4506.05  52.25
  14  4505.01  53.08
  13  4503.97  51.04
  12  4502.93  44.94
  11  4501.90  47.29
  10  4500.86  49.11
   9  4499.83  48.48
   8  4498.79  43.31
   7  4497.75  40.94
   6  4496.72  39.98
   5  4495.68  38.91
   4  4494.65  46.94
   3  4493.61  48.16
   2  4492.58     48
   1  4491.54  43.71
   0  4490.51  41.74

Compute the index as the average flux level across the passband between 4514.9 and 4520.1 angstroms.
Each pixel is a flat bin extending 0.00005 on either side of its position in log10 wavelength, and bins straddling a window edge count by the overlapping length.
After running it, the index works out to 47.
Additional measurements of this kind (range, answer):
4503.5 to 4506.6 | 52.2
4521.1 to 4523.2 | 51.3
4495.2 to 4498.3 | 39.9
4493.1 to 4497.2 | 43.5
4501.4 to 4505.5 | 49.1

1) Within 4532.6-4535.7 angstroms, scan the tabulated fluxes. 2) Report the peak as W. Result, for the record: 42.3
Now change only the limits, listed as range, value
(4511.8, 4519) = 51.75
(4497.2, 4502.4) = 49.11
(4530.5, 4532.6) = 39.81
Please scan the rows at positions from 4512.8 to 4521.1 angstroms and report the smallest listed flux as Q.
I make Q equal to 43.9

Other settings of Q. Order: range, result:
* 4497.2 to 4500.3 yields 40.94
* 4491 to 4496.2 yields 38.91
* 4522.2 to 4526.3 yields 46.59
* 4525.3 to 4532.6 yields 33.9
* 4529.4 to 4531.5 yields 35.95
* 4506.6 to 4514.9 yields 46.64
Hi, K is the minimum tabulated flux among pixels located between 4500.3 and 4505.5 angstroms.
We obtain 44.94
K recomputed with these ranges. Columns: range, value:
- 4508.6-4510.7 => 50.08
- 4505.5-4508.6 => 50.28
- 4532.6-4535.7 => 33.87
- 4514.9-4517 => 47.92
